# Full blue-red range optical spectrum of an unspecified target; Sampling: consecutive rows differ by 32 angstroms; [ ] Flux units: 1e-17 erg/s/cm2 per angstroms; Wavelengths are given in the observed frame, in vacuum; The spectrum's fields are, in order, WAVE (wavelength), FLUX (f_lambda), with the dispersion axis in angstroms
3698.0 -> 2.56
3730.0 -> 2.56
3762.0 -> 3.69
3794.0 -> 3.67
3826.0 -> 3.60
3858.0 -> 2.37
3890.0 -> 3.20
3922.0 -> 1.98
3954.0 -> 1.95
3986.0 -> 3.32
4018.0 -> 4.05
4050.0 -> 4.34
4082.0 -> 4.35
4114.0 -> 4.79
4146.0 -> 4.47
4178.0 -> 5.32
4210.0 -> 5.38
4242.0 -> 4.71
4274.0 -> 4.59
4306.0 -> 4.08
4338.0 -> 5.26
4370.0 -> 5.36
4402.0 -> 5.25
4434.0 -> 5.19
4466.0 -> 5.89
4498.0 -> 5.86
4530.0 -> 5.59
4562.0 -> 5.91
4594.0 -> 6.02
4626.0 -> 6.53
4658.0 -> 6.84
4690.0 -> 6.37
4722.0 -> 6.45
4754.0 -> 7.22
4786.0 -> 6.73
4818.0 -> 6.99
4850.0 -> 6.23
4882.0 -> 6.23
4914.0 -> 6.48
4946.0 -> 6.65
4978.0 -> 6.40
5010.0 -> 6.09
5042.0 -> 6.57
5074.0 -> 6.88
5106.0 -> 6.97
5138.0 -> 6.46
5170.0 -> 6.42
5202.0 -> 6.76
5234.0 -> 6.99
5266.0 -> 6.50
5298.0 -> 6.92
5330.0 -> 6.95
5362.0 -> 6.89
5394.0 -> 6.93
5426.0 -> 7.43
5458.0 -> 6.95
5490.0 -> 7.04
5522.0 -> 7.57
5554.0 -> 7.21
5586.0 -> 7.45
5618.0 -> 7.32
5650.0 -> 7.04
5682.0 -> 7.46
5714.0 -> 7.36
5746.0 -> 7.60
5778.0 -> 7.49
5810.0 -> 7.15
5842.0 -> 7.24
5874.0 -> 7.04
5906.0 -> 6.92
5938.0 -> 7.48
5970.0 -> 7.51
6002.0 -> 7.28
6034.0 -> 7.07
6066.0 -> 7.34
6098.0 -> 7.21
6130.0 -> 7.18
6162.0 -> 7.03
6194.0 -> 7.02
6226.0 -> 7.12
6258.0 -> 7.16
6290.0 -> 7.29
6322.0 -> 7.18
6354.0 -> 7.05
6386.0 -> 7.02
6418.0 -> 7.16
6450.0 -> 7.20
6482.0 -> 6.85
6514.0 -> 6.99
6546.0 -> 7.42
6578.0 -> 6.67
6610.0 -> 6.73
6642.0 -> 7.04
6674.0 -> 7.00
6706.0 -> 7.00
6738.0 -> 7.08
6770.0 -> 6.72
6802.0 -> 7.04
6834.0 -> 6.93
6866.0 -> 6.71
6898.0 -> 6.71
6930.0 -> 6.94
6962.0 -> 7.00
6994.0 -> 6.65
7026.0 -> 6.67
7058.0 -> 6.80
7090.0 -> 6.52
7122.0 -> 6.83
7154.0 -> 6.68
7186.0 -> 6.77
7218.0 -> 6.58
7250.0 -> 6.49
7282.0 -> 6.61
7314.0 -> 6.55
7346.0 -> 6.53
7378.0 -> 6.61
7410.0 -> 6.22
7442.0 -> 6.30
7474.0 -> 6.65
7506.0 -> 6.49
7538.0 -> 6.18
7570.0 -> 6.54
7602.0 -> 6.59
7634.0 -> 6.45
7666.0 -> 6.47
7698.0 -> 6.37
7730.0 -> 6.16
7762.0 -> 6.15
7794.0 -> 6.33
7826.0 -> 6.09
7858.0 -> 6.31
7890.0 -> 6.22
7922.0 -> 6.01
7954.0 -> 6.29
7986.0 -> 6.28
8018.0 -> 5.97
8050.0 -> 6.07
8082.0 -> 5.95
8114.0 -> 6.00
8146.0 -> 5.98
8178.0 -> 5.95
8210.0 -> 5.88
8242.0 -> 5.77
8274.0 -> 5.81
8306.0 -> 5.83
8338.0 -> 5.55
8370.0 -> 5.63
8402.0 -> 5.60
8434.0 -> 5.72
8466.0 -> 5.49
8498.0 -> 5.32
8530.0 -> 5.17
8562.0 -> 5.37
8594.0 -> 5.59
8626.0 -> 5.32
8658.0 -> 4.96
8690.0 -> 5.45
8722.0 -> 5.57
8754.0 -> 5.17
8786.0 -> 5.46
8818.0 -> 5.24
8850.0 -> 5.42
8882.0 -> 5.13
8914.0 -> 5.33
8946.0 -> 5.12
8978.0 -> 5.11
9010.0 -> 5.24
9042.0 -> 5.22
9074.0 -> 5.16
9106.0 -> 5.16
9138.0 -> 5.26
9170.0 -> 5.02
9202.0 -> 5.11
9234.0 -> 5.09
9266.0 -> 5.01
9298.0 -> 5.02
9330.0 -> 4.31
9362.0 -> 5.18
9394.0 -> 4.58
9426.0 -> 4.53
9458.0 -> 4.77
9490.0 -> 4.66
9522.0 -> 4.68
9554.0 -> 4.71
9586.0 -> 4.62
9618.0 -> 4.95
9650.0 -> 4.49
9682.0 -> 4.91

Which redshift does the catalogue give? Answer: 0.000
